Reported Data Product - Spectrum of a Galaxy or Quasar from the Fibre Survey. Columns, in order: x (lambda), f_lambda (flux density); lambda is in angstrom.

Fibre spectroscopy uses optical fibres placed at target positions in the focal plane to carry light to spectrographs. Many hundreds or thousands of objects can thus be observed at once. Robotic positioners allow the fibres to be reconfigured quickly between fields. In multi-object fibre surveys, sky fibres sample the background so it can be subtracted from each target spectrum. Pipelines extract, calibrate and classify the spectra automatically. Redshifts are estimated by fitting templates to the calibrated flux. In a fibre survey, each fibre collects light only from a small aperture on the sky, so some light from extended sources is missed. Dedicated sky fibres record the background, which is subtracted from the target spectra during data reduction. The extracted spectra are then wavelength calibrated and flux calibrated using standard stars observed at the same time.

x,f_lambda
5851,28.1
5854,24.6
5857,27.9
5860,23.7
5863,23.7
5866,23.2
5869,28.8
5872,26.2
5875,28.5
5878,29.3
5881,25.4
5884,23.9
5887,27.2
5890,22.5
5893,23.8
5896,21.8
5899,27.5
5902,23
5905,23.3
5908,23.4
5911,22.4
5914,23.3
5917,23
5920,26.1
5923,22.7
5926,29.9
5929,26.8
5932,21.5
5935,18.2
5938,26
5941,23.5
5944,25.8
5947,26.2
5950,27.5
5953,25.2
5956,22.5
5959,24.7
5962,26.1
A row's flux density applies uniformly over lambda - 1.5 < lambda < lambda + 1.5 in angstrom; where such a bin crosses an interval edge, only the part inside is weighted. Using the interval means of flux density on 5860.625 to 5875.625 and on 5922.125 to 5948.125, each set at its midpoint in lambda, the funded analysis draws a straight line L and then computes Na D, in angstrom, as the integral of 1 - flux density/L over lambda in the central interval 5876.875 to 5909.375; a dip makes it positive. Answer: 0.9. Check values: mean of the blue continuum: 25.8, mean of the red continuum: 24.5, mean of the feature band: 24.6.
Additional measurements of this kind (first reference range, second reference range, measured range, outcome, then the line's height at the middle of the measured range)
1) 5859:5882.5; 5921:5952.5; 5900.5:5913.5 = 1.2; 25.4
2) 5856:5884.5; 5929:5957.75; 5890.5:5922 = 1.8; 25.2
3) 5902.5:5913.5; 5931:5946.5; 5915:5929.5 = -1.5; 23.1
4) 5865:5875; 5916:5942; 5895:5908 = 0.7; 25.3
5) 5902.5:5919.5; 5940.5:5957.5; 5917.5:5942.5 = -0.1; 24.2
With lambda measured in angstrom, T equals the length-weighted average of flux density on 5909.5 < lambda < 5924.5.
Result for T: 23.5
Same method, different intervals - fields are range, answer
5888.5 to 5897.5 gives 22.7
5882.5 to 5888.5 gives 25.5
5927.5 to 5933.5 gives 24.2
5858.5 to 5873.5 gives 25.1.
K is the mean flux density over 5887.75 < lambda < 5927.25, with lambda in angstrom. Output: 24.1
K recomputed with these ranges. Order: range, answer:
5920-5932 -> 25.8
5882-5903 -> 24.3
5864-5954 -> 24.9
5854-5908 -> 25.2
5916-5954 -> 24.8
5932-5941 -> 22.2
